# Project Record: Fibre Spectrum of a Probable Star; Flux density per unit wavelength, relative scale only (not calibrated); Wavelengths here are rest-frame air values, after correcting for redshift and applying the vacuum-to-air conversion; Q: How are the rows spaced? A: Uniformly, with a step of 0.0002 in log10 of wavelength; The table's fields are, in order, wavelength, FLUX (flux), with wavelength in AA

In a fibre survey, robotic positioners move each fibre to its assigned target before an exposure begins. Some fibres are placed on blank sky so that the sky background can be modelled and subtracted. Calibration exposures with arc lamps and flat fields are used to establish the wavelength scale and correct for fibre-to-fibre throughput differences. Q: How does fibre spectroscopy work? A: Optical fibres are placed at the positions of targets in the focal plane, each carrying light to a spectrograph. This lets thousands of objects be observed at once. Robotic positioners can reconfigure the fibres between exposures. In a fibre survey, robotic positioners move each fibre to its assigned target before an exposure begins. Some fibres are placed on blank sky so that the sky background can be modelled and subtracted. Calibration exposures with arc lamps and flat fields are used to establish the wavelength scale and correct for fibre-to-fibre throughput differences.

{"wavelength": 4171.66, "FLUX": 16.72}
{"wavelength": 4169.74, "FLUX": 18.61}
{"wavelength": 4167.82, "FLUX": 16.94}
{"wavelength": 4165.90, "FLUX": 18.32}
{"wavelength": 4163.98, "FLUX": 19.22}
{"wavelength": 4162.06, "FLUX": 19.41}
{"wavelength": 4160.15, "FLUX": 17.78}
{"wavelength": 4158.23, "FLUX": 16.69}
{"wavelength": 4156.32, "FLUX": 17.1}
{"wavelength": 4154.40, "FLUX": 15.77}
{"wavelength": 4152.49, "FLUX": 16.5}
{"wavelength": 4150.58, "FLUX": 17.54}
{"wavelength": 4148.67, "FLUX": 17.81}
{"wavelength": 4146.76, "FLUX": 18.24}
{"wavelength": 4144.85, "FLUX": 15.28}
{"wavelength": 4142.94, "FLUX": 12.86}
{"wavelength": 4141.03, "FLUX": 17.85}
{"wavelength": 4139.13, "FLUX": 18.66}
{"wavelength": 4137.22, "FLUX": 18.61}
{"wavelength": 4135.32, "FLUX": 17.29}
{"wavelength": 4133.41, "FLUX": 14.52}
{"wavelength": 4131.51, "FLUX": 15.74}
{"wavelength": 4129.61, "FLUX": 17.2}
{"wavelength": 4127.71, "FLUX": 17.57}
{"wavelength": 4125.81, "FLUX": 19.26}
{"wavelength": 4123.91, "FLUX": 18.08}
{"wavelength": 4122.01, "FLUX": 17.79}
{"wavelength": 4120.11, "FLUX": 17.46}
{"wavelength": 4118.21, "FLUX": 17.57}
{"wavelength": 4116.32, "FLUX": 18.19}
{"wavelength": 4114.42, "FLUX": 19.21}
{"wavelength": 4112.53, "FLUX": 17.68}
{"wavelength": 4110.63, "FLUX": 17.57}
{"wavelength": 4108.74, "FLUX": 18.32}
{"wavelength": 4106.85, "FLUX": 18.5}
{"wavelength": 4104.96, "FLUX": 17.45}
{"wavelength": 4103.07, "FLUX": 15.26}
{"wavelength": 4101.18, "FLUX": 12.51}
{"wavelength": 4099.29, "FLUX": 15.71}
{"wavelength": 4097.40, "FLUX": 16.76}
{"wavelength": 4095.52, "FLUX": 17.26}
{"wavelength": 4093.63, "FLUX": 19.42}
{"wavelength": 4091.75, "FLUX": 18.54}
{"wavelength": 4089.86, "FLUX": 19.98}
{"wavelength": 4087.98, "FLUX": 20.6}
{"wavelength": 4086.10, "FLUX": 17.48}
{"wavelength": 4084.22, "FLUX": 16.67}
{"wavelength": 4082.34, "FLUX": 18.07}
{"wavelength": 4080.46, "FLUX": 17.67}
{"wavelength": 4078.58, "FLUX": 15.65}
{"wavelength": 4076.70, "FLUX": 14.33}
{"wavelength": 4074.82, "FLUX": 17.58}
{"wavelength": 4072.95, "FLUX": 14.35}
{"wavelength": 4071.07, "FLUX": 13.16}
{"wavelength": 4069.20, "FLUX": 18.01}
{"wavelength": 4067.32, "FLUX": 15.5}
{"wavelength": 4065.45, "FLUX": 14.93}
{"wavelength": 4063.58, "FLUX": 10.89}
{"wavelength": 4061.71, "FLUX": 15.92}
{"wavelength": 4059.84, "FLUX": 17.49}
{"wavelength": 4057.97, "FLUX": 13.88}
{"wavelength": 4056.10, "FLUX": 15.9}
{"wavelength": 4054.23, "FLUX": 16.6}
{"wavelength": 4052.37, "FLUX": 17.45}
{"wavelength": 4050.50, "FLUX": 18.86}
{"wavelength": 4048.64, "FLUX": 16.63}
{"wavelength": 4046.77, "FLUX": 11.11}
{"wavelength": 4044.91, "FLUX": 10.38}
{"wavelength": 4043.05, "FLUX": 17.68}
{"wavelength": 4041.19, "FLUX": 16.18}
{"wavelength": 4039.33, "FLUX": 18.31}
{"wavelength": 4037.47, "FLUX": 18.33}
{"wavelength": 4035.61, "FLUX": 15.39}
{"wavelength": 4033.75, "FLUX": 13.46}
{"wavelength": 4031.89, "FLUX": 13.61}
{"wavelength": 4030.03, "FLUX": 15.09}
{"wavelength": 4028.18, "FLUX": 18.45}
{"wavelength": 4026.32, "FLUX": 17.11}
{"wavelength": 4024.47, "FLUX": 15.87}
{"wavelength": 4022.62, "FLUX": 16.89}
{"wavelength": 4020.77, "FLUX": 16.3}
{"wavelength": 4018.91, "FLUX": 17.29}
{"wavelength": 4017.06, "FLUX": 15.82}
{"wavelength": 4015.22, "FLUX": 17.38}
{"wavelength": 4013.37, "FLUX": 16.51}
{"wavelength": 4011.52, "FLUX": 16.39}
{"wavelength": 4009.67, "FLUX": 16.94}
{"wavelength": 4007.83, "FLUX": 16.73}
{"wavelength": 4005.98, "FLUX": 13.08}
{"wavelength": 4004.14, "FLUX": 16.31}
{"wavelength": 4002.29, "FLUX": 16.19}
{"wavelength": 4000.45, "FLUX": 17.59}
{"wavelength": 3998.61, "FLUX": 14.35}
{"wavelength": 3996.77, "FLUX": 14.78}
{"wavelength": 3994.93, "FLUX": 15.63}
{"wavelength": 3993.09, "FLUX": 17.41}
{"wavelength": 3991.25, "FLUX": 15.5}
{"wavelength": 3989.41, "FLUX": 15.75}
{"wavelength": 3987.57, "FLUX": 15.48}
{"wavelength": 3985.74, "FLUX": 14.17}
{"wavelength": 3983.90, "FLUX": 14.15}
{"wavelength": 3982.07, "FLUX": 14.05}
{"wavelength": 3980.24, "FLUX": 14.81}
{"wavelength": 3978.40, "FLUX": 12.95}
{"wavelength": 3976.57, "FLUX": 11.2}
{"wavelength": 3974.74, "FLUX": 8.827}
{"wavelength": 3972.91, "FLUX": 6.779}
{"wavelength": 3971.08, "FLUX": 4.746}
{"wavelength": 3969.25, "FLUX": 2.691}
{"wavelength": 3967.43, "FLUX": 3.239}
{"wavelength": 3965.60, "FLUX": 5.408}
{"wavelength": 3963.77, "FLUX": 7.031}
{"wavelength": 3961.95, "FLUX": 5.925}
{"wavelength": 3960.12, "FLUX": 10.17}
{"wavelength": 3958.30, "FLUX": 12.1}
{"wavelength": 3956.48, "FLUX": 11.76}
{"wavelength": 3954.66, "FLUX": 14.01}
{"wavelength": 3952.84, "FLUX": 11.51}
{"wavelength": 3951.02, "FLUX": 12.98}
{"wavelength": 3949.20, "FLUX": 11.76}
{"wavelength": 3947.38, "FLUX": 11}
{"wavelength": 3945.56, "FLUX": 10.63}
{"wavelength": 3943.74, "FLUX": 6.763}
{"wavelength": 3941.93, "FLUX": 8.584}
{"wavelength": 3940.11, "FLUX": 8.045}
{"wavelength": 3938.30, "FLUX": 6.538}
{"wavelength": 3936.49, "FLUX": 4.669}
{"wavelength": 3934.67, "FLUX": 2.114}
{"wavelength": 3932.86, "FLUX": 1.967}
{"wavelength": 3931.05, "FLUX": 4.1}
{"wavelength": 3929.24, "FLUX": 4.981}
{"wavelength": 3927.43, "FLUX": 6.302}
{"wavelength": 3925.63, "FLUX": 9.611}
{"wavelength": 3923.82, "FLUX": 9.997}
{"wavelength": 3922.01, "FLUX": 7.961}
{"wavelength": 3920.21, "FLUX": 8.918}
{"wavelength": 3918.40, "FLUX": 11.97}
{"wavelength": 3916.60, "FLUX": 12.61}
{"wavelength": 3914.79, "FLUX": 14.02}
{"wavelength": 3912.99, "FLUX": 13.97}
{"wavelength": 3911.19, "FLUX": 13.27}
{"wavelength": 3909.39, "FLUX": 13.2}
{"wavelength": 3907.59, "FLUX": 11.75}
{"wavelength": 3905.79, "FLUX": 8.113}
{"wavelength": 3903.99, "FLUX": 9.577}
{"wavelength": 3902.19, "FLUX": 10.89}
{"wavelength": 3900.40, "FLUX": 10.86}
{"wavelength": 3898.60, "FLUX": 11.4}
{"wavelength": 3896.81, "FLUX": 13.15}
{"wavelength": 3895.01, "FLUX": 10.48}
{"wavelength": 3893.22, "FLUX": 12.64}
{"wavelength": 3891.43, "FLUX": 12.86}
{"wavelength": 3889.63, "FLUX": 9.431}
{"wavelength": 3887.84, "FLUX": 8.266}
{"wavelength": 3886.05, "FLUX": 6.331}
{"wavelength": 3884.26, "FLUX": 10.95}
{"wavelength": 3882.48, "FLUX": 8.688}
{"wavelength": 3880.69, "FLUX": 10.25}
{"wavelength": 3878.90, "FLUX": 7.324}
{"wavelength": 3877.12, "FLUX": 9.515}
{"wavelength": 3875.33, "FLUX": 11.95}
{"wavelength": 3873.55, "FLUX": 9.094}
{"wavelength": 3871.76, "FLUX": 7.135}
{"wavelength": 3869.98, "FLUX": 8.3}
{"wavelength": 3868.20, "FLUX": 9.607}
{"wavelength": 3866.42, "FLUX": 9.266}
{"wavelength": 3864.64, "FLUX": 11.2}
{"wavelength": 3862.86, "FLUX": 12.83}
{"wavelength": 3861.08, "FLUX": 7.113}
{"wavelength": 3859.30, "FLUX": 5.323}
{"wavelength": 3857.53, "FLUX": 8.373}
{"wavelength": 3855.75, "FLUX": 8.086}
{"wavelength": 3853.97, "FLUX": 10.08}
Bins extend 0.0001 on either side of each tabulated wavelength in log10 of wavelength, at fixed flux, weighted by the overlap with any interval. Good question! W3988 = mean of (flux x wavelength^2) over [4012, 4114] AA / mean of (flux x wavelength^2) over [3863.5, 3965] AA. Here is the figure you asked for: 1.8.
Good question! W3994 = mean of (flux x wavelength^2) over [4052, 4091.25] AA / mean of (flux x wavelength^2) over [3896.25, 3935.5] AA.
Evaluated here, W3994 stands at 1.85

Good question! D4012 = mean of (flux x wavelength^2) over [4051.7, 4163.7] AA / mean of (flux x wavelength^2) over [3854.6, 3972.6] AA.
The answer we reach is 2.04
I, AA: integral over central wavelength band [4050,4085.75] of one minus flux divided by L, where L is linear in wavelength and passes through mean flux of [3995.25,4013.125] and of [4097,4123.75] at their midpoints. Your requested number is 1.5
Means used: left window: 15.8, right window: 17.2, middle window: 15.9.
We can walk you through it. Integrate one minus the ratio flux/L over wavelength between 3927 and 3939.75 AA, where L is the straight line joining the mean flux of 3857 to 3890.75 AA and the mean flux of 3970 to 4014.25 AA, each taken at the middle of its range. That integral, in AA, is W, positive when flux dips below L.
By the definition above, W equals 7.8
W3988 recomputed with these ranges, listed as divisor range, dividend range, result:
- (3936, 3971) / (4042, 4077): 1.87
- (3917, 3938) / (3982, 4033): 2.46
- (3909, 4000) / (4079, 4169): 1.85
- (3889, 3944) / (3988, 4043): 1.81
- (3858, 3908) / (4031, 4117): 1.85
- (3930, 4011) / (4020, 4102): 1.54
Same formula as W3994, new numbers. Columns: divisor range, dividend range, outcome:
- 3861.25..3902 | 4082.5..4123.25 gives 1.96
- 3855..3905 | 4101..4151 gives 2.01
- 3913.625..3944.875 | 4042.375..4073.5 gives 2.12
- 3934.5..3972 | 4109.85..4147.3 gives 2.28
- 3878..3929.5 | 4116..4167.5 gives 1.87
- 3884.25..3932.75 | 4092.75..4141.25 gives 1.90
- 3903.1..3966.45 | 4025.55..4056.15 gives 1.82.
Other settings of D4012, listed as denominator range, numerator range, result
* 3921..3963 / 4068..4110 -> 2.17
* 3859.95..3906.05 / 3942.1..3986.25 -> 1.04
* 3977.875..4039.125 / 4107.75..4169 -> 1.18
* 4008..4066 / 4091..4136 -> 1.13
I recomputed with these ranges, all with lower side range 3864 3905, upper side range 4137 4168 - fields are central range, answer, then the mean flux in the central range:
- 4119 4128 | -0.8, 18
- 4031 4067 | -2.4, 15.4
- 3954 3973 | 7.1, 7.57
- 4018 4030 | -2.7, 16.8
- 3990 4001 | -2.4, 15.8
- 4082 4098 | -2.8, 18.4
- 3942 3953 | 1.1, 10.6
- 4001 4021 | -4.3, 16.3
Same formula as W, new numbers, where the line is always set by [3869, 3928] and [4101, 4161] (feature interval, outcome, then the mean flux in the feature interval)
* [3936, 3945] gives 3.4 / 7.17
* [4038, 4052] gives -1.0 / 15.7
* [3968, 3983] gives 3.9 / 9.38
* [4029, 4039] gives -0.7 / 15.4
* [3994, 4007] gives -2.0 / 15.4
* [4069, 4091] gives -1.8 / 16.9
